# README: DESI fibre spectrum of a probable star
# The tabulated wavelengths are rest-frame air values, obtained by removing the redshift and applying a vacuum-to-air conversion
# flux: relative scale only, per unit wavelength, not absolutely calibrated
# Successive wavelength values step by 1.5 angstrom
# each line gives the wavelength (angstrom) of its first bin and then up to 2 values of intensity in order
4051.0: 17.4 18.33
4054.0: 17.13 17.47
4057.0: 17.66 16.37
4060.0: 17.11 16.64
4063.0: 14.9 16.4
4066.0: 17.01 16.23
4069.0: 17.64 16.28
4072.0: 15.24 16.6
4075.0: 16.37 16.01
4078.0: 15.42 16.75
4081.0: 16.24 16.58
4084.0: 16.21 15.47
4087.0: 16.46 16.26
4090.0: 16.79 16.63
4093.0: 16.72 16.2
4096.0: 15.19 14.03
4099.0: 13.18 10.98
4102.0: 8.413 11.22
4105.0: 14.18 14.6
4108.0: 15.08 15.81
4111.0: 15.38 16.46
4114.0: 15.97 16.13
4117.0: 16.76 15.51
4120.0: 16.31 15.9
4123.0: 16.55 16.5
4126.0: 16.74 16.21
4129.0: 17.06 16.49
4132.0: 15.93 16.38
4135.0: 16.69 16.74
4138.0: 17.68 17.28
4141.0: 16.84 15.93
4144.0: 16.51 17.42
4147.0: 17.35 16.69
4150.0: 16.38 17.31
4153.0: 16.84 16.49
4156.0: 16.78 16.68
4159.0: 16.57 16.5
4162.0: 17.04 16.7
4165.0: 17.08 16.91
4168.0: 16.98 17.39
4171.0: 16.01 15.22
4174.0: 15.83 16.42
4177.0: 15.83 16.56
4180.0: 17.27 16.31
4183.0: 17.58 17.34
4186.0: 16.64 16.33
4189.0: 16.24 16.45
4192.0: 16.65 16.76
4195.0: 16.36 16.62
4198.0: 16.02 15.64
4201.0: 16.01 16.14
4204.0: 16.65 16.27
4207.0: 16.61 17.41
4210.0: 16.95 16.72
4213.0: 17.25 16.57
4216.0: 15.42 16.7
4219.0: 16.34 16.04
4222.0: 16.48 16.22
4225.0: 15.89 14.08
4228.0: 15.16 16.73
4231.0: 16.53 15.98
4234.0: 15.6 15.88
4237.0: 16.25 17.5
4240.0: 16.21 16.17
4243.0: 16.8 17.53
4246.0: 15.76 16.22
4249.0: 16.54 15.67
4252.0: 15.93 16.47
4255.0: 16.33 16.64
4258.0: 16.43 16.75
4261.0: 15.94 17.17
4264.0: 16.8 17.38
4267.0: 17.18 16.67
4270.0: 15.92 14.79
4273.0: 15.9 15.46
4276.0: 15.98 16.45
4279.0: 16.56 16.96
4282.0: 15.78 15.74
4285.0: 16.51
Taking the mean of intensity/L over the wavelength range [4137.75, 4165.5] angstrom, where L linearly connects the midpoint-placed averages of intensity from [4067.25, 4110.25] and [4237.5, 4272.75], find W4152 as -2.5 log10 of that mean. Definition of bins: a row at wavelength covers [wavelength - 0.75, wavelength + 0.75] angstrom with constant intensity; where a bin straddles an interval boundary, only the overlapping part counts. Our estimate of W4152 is -0.07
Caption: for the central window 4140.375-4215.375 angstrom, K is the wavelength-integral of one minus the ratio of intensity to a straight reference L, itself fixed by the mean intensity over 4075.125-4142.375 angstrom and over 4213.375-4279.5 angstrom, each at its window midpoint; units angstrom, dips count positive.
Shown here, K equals -3.0 angstrom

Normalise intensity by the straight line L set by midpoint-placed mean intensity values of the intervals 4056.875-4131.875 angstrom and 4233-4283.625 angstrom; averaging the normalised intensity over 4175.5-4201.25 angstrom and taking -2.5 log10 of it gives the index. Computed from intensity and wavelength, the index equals -0.03 mag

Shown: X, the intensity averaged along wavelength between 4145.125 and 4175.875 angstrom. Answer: 16.7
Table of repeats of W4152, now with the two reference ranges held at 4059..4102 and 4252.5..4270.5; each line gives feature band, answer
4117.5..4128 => -0.019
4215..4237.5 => 0.035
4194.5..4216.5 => -0.005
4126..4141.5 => -0.046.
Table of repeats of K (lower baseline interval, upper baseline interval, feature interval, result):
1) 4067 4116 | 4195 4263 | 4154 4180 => -1.1 angstrom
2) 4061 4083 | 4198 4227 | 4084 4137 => 2.7 angstrom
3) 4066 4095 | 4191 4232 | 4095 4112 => 2.9 angstrom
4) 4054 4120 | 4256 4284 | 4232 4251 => -0.1 angstrom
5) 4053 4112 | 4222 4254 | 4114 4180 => -3.1 angstrom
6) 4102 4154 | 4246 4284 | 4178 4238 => -0.6 angstrom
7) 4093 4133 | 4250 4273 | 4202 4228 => -0.5 angstrom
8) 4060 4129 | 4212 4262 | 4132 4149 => -1.1 angstrom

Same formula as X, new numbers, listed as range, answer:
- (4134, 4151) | 16.9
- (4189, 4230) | 16.3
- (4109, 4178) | 16.5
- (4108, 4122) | 16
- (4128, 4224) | 16.6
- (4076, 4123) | 15.3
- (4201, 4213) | 16.7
